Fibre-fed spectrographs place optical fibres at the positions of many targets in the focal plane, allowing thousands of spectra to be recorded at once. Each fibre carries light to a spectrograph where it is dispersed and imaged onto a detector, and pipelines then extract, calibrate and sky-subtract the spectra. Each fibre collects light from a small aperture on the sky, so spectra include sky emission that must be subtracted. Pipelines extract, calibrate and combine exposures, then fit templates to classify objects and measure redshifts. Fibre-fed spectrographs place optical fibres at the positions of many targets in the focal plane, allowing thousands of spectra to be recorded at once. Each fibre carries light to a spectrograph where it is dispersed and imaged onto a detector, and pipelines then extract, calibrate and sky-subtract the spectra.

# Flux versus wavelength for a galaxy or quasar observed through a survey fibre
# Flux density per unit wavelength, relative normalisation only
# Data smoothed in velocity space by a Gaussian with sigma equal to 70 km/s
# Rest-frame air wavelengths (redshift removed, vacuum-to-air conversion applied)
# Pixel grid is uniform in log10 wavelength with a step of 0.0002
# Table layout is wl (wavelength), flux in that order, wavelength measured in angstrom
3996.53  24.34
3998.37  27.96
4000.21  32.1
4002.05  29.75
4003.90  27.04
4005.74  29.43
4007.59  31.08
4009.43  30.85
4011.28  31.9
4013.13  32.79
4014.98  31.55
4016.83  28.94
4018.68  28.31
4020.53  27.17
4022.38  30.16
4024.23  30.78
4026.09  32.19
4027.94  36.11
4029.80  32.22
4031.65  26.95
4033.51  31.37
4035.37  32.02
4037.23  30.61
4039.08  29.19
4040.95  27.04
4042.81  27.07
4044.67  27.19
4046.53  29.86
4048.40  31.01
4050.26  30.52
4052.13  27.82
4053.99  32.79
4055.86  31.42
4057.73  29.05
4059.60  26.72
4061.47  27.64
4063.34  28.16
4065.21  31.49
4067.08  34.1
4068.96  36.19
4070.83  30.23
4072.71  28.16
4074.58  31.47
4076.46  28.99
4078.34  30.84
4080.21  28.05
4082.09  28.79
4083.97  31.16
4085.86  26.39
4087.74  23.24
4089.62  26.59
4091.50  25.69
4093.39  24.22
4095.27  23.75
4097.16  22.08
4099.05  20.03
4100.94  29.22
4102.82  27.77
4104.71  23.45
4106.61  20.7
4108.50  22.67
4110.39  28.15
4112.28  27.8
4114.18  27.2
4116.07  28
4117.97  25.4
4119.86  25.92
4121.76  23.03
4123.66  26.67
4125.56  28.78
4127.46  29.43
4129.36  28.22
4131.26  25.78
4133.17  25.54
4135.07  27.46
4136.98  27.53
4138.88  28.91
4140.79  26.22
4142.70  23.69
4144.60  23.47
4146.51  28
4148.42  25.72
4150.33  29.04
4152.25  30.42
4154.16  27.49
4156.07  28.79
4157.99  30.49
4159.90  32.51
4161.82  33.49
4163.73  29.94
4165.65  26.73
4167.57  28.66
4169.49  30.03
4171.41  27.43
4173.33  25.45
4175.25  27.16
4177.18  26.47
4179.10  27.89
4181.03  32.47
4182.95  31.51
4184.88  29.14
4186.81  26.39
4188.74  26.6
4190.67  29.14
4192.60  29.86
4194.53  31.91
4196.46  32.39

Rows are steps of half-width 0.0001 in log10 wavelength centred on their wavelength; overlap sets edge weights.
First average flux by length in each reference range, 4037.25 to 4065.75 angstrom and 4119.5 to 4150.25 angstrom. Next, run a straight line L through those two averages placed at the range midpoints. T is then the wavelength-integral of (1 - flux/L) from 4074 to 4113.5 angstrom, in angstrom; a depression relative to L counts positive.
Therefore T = 2.4 angstrom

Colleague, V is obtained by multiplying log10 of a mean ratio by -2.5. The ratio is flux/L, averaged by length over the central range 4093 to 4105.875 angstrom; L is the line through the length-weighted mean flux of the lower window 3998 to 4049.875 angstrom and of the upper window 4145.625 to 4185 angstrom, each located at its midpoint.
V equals 0.21 mag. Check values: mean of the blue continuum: 30.1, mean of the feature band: 24.3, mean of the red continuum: 29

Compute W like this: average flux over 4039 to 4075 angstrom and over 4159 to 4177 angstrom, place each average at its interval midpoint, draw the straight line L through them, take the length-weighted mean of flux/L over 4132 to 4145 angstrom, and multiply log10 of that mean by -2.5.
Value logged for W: 0.12 mag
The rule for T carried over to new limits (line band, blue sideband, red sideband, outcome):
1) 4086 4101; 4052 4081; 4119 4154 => 2.5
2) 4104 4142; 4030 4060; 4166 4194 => 3.4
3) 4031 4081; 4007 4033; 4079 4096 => -2.4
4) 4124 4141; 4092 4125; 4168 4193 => -0.9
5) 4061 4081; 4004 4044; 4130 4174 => -0.8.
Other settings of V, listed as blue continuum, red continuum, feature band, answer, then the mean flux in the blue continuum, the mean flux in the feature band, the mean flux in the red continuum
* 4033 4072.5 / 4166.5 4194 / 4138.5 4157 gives 0.068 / 30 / 27.1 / 28.5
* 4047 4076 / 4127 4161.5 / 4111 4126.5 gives 0.077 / 30.4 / 26.6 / 27.8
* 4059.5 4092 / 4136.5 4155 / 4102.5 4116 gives 0.110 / 29.2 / 25.4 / 27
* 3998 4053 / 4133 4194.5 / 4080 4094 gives 0.099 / 30.1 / 26.7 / 28.3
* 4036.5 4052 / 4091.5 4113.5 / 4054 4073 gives -0.112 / 29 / 30.5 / 24.6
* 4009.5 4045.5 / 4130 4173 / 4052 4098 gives 0.028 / 30.2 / 28.6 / 28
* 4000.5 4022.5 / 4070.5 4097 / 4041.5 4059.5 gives -0.032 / 30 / 29.5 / 27.5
